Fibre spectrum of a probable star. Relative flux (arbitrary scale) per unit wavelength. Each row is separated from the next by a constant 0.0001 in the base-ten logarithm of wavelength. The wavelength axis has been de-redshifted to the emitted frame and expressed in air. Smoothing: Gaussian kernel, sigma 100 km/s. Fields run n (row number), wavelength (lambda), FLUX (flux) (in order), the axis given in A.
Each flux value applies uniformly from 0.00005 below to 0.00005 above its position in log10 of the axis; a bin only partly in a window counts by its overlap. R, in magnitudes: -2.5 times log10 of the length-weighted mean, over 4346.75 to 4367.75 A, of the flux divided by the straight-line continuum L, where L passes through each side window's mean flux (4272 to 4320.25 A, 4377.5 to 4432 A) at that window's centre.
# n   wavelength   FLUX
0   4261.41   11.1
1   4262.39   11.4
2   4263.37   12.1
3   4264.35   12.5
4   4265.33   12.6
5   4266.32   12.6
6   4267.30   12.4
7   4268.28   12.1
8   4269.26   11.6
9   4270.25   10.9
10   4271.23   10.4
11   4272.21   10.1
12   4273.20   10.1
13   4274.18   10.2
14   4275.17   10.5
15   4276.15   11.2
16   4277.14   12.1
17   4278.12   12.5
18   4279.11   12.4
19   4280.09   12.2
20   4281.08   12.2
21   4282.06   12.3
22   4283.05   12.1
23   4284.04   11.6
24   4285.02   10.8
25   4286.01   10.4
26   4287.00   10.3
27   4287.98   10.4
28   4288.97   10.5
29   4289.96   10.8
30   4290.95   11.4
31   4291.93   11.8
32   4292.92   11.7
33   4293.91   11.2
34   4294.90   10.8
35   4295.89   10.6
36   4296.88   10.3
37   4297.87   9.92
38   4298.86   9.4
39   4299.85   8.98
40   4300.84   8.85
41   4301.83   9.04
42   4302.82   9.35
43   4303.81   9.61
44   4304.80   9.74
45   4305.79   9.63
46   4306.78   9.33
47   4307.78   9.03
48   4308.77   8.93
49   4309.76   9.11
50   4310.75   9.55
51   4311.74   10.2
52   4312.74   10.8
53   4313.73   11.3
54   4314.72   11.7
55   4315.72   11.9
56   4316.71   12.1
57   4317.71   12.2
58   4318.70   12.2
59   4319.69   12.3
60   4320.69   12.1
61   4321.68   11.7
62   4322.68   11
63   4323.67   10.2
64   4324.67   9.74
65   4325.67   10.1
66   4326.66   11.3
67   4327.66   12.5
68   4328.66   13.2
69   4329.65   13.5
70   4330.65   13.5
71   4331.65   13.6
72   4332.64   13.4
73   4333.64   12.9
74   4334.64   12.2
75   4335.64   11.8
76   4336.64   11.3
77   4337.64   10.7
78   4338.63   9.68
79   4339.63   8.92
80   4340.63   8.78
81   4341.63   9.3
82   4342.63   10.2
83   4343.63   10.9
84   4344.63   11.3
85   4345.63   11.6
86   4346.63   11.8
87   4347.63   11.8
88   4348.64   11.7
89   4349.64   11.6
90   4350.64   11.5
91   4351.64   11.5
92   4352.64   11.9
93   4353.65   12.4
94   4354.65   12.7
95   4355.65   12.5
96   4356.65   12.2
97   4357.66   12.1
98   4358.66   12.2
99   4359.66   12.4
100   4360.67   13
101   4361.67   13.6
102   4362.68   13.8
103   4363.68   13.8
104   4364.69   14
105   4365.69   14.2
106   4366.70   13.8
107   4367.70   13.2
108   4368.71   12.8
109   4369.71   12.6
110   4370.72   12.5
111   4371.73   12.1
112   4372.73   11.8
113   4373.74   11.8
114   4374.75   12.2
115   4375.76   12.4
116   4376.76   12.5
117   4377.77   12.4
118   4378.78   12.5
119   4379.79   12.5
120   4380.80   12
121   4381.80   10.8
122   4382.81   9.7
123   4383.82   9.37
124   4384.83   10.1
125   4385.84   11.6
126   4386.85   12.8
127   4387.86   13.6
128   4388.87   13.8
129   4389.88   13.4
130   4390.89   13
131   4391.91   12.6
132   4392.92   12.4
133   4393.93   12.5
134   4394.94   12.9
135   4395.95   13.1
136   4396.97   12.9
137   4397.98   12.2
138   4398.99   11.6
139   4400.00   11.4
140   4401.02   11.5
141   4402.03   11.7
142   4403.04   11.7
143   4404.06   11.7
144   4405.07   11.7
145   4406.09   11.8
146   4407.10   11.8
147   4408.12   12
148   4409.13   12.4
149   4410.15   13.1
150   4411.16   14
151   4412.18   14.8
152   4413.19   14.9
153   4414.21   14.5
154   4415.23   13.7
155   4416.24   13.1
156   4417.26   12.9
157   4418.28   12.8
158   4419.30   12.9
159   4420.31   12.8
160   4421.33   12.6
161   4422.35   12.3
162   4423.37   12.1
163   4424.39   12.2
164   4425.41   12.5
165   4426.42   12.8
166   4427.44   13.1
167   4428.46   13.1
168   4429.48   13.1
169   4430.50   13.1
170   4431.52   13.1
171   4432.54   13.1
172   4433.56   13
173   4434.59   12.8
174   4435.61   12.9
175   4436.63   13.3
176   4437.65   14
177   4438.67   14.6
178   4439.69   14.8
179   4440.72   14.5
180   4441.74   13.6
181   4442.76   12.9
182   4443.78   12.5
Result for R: -0.08 mag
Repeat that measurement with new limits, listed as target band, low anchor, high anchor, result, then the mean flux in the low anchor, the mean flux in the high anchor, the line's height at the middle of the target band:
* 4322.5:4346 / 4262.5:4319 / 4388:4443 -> 0.03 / 10.9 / 12.9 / 11.6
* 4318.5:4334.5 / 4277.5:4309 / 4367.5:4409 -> -0.09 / 10.6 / 12.1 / 11.1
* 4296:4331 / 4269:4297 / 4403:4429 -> 0.08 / 11.2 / 12.8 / 11.5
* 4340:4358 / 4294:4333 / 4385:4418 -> 0.02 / 10.8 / 12.7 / 11.6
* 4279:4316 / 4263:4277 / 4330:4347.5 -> 0.09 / 11.4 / 11.3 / 11.4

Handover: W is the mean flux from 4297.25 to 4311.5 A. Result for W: 9.35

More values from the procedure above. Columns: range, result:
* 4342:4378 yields 12.3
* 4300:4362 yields 11.2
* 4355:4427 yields 12.6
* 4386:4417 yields 12.7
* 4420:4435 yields 12.8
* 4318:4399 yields 12.1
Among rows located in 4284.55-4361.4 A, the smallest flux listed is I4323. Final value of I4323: 8.78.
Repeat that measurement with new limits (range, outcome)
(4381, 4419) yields 9.37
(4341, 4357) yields 9.3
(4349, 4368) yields 11.5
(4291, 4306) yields 8.85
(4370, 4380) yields 11.8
